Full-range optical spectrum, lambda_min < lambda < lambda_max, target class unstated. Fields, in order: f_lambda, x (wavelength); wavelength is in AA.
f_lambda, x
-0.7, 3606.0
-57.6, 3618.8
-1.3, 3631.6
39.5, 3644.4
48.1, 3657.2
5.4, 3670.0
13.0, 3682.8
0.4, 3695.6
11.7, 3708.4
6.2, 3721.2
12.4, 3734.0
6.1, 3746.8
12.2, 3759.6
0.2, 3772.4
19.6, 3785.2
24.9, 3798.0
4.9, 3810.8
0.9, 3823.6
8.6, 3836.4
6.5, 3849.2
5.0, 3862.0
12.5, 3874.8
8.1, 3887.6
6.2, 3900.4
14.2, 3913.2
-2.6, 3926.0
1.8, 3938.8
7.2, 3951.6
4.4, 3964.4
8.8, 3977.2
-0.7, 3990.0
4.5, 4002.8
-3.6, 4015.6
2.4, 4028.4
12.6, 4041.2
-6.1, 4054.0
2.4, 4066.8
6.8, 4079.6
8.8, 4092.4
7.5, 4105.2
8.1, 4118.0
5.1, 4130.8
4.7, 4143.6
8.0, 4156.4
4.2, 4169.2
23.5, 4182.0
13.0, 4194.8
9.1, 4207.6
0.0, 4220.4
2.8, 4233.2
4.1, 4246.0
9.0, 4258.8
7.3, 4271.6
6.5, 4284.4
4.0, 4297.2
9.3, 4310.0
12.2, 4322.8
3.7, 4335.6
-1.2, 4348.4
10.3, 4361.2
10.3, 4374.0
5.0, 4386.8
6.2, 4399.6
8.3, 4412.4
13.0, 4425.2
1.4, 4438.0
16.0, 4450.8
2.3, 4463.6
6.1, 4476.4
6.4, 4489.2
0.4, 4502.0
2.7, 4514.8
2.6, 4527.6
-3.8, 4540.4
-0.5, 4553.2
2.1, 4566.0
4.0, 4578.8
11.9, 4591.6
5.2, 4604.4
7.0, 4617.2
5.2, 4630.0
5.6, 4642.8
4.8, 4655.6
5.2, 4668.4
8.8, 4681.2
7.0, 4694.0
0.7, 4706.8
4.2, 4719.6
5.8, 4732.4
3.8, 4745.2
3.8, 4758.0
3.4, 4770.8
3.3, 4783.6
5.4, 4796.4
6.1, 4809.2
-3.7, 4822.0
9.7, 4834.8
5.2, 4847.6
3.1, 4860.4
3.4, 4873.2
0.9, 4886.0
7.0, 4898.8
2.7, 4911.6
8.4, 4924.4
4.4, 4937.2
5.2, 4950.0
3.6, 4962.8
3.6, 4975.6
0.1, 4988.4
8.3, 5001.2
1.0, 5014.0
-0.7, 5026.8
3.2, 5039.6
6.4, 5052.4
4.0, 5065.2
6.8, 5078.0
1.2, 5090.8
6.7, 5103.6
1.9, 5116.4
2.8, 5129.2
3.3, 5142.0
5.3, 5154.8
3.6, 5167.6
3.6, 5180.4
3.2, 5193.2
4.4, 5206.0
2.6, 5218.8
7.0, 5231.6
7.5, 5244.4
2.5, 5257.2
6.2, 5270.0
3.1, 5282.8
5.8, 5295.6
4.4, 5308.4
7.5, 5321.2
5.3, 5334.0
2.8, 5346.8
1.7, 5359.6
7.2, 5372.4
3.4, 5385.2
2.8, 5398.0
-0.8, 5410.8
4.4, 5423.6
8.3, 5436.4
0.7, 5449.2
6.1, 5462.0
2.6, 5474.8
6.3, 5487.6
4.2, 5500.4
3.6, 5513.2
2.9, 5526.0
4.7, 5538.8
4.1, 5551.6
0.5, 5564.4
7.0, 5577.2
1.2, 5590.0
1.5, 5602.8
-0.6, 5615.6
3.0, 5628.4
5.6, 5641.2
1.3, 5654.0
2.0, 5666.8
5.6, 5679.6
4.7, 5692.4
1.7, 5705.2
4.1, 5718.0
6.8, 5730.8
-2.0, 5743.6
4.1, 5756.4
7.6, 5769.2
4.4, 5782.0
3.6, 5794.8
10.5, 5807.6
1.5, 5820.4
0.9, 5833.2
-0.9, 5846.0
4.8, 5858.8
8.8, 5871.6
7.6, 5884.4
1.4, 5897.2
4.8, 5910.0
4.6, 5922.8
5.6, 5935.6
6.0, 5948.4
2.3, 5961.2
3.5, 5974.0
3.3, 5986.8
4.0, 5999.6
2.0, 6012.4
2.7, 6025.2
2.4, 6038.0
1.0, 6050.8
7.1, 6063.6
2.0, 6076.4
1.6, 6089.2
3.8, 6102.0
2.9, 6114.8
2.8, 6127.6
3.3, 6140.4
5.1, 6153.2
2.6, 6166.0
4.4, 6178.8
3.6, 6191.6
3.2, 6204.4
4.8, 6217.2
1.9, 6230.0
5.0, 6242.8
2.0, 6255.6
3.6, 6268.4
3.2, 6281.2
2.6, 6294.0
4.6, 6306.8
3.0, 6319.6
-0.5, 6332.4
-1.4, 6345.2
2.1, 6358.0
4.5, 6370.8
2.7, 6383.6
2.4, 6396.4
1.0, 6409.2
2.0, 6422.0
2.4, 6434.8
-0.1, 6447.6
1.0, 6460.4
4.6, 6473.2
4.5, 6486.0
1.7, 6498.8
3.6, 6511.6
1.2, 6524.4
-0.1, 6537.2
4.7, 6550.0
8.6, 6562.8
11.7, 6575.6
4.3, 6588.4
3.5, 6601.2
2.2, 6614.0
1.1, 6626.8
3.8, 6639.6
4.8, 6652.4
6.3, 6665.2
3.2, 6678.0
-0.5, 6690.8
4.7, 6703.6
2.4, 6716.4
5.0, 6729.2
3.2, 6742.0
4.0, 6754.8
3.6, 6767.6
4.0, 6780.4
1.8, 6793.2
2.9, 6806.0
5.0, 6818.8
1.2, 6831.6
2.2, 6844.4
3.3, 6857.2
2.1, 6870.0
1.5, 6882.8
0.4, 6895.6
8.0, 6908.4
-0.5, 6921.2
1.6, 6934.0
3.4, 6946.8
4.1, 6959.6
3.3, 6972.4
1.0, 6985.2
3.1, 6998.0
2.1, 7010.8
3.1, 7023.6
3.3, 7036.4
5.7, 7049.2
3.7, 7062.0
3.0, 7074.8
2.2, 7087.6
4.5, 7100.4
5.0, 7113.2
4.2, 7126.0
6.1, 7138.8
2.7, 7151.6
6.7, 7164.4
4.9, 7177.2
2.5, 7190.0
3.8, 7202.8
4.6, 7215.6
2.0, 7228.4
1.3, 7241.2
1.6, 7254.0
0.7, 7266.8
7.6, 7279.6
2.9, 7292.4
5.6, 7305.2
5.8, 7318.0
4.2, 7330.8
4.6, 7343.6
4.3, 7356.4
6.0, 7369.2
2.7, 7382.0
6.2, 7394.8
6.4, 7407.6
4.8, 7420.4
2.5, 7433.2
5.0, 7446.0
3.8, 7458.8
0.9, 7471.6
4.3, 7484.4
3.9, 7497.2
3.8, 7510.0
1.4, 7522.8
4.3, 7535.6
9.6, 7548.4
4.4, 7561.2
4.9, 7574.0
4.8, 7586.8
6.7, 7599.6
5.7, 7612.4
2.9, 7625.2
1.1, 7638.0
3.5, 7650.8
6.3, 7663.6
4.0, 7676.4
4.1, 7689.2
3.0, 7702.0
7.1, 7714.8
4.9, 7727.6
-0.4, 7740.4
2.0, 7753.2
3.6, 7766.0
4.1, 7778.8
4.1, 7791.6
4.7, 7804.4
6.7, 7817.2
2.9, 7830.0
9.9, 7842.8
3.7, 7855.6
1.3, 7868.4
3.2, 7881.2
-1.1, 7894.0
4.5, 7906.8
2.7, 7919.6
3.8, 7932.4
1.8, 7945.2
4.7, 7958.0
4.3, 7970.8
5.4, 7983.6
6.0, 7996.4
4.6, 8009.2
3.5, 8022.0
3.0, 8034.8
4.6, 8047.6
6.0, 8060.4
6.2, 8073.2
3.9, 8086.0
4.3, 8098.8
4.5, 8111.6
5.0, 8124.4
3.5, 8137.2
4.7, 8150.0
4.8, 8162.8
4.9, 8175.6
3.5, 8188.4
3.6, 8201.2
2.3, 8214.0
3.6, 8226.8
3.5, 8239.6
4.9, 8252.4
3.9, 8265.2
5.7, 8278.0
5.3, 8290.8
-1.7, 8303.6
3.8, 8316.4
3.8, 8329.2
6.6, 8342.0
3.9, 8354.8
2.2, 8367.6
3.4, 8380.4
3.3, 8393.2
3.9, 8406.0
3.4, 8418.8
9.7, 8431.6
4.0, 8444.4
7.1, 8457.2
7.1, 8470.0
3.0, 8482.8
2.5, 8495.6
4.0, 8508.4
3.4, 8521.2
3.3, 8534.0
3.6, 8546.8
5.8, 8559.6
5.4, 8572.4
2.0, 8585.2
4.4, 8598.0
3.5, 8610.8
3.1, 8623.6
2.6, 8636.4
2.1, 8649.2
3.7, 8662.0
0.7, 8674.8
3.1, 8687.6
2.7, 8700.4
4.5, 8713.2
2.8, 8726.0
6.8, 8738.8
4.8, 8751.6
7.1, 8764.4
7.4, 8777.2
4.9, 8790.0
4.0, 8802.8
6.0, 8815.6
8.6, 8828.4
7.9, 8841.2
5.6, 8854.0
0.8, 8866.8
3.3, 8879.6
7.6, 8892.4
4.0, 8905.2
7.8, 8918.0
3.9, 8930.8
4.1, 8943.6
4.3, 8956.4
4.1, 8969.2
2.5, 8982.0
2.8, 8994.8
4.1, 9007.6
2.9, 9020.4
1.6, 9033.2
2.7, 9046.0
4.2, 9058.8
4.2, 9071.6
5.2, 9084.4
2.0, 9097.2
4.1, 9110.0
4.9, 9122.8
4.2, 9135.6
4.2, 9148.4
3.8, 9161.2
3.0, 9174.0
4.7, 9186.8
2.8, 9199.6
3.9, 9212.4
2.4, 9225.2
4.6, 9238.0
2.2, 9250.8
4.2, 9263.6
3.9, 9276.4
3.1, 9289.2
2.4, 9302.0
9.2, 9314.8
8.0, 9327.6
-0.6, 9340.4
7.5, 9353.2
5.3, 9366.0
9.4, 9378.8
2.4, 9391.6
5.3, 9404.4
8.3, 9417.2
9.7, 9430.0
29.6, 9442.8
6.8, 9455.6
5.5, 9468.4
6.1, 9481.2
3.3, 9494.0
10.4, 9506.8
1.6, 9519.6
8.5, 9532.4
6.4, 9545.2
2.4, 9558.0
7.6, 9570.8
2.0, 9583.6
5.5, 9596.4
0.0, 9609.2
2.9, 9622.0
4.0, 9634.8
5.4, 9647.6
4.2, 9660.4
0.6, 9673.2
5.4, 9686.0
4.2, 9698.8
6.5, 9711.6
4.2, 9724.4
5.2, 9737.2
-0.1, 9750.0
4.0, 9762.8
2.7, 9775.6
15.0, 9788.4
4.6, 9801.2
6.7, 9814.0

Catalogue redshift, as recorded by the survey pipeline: 0.76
